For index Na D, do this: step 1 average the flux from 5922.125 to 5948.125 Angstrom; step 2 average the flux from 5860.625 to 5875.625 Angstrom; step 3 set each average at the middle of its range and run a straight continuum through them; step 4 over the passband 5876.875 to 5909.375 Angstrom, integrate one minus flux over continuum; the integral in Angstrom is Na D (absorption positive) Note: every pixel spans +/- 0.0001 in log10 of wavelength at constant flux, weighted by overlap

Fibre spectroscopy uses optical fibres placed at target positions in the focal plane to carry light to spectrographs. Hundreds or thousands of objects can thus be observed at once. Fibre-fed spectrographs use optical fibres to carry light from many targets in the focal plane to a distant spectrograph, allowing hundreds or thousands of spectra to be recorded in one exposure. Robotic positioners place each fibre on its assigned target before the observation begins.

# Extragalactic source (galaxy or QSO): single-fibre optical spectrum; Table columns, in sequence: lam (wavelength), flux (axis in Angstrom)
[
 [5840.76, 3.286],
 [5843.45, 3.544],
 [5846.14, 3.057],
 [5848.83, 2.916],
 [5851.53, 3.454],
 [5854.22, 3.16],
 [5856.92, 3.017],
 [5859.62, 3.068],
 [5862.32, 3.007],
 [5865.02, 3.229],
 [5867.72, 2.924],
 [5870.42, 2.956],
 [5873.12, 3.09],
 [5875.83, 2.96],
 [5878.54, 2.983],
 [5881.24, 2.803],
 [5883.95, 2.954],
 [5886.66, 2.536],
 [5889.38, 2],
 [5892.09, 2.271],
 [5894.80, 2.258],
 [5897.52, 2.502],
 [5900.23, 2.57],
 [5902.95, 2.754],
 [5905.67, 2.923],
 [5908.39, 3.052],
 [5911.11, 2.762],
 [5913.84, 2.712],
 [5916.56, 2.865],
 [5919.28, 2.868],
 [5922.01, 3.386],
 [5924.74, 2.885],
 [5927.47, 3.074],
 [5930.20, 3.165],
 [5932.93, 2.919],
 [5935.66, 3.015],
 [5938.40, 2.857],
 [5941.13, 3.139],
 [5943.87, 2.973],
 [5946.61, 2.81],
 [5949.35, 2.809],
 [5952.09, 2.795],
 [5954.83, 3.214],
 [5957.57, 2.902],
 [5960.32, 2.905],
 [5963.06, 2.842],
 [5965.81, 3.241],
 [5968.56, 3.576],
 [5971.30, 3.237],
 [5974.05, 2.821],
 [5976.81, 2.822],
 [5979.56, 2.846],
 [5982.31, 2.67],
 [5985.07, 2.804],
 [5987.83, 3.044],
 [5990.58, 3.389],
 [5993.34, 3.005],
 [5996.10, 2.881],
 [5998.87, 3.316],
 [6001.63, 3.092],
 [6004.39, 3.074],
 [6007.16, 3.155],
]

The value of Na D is 4.2 Angstrom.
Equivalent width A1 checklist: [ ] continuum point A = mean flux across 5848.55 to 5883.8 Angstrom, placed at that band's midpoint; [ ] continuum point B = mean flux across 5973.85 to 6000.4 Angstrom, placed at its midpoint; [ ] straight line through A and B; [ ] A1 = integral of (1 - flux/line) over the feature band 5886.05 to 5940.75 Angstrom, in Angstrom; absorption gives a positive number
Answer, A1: 4.24 Angstrom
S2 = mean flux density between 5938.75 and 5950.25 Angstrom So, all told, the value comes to 2.93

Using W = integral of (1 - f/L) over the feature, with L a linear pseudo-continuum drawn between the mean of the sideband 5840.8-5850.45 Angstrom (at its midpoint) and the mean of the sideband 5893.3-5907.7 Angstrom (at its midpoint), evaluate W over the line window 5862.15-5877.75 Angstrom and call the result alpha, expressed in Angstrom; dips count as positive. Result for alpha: -0.5 Angstrom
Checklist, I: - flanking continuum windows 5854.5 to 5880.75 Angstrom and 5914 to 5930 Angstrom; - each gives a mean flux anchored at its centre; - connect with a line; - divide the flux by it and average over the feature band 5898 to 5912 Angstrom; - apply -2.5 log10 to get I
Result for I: 0.08 mag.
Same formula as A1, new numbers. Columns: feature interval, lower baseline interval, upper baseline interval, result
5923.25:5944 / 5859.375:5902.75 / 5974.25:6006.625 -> -1.0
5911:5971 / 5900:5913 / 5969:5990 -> -2.4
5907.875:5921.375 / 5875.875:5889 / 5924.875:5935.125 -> 0.4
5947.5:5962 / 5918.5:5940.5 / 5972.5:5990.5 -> 0.2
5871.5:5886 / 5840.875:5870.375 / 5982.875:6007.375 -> 0.9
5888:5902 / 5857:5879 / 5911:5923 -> 3.0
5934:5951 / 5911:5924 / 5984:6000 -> 0.3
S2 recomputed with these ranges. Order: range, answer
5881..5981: 2.87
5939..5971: 3.02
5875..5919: 2.68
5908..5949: 2.96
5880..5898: 2.47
